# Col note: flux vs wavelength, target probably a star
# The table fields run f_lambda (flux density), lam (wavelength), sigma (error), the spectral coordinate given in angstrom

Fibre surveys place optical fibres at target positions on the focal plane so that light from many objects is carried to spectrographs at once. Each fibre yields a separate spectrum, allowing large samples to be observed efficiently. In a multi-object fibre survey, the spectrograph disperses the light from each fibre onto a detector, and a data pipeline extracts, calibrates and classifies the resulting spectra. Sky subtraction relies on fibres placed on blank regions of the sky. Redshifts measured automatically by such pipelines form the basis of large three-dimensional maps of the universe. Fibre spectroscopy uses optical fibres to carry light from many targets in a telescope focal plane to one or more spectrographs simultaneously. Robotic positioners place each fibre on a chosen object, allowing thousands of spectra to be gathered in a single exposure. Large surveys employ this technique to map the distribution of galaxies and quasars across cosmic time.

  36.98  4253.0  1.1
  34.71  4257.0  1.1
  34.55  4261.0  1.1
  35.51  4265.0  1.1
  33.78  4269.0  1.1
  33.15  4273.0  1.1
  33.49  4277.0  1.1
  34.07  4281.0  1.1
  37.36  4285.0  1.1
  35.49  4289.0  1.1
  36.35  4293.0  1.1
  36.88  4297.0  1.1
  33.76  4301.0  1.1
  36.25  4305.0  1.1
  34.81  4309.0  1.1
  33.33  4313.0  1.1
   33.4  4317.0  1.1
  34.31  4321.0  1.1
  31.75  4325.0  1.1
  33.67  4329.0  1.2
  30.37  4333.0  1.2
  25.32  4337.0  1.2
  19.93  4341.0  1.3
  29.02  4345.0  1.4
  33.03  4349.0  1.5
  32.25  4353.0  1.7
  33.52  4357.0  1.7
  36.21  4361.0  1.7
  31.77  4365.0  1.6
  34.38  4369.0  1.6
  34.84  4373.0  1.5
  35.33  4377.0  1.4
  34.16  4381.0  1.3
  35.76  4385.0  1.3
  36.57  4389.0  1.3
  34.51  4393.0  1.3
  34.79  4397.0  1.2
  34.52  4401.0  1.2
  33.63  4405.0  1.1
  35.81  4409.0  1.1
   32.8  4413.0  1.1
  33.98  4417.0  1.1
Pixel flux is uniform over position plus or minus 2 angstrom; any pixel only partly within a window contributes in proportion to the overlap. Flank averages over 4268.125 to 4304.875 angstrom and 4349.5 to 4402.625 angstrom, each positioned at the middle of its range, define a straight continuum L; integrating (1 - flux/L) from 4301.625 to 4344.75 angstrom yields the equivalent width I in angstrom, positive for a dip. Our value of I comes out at 4.35 angstrom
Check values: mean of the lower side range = 35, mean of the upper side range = 34.5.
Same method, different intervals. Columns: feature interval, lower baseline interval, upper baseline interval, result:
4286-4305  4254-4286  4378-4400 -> -0.60 angstrom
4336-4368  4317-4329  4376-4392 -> 3.61 angstrom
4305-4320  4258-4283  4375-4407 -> 0.08 angstrom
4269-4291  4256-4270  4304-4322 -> -0.04 angstrom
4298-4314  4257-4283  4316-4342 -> -1.57 angstrom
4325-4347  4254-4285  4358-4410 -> 4.19 angstrom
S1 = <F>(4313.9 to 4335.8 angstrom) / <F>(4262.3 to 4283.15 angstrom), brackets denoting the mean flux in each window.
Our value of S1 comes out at 0.95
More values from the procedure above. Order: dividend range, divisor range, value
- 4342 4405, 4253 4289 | 0.97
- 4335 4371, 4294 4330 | 0.89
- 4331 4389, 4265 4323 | 0.92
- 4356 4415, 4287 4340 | 1.04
